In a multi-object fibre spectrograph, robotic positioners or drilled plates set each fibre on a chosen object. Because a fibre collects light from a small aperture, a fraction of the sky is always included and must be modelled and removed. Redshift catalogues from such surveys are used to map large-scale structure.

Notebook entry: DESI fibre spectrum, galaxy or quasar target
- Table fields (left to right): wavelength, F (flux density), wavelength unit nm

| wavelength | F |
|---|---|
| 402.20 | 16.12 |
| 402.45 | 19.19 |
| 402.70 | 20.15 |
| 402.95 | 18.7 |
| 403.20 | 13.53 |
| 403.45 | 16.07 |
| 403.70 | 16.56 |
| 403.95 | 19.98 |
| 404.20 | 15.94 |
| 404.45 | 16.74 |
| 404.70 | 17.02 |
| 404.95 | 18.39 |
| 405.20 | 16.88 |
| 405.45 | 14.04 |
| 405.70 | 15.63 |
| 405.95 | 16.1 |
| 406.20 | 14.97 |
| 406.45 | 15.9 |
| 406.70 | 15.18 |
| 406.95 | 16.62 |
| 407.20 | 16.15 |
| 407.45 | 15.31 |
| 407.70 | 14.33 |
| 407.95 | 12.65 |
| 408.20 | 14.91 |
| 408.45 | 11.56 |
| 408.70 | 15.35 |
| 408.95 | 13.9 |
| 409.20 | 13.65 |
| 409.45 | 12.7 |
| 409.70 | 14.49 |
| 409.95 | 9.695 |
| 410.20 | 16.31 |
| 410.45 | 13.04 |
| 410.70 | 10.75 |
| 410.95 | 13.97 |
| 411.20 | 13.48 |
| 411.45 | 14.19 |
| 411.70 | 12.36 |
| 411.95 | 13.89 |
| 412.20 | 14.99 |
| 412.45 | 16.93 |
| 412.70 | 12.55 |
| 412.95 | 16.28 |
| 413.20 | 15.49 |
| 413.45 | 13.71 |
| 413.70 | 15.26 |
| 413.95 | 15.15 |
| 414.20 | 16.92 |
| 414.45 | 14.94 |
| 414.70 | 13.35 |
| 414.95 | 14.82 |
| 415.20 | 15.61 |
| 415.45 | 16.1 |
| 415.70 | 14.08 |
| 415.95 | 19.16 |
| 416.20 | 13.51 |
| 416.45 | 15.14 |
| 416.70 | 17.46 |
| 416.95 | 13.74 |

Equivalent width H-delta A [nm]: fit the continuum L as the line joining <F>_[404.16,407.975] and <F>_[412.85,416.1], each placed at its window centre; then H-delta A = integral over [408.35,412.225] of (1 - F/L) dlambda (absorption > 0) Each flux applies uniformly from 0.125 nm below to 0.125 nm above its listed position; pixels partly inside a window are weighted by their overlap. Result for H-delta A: 0.56 nm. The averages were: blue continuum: 15.8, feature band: 13.4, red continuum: 15.4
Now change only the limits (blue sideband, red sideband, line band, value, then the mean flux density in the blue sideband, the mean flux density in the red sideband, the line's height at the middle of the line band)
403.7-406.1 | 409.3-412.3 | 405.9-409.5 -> 0.12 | 16.7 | 13.3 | 15.1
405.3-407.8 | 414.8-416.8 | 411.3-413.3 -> 0.13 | 15.4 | 15.7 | 15.6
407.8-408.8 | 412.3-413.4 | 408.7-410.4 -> 0.05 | 13.6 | 15.2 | 14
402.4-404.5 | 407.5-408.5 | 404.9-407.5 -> -0.13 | 17.4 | 13.6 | 15.1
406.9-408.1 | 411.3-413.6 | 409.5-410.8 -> 0.16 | 14.9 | 14.5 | 14.7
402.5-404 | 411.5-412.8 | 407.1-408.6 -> 0.16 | 17.5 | 14.2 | 15.8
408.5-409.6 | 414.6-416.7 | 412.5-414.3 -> -0.03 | 13.8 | 15.4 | 14.8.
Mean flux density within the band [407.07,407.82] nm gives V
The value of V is 15.3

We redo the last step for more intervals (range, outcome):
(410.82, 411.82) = 13.5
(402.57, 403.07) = 19.4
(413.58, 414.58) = 15.6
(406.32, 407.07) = 15.9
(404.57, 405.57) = 16.6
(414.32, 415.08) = 14.4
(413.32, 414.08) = 14.7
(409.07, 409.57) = 13.2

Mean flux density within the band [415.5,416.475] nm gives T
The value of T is 15.6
